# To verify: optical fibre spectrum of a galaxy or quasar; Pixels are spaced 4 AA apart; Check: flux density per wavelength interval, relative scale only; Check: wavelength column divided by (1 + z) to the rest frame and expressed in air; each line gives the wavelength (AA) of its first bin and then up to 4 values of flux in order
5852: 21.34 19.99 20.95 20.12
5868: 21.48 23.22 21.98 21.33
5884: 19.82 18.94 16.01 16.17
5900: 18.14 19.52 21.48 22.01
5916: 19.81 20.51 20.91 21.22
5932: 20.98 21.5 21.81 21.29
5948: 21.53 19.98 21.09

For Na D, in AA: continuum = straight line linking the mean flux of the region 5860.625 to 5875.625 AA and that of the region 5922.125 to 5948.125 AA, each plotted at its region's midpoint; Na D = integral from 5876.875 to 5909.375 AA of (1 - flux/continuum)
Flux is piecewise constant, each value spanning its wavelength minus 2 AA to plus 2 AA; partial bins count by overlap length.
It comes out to 3.78 AA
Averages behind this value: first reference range 21.6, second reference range 21.3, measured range 19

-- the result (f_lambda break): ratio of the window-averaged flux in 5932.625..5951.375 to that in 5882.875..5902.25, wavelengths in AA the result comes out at 1.20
